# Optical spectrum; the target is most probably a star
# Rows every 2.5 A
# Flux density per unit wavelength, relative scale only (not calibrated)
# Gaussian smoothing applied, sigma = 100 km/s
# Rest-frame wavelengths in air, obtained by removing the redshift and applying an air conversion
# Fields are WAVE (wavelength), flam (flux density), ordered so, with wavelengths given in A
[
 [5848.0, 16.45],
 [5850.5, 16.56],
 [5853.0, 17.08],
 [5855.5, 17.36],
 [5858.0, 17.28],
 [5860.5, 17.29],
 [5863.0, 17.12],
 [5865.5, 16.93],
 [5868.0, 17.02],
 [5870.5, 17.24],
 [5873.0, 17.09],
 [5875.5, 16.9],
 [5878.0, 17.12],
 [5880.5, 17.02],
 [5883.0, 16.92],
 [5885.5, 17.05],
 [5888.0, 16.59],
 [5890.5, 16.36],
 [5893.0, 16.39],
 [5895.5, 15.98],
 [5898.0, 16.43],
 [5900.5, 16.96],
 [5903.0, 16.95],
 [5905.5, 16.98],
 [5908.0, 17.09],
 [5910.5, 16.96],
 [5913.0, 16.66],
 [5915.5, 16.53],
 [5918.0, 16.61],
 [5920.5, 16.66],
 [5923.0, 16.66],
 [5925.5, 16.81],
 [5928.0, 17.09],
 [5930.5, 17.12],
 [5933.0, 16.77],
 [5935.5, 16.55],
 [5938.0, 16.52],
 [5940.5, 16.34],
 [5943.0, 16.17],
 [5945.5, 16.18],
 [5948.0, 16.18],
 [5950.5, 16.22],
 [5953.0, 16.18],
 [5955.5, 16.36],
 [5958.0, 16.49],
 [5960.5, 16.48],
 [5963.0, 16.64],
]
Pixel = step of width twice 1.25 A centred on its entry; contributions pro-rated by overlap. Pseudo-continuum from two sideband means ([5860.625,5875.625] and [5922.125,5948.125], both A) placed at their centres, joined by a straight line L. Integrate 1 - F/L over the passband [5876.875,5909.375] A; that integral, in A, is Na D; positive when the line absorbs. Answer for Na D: 0.3 A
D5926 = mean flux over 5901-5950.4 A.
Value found 16.7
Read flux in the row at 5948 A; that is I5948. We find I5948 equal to 16.18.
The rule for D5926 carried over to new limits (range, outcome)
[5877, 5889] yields 16.9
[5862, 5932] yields 16.8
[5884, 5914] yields 16.7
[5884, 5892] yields 16.7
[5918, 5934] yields 16.8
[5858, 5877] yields 17.1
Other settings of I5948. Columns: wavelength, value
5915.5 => 16.53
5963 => 16.64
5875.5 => 16.9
